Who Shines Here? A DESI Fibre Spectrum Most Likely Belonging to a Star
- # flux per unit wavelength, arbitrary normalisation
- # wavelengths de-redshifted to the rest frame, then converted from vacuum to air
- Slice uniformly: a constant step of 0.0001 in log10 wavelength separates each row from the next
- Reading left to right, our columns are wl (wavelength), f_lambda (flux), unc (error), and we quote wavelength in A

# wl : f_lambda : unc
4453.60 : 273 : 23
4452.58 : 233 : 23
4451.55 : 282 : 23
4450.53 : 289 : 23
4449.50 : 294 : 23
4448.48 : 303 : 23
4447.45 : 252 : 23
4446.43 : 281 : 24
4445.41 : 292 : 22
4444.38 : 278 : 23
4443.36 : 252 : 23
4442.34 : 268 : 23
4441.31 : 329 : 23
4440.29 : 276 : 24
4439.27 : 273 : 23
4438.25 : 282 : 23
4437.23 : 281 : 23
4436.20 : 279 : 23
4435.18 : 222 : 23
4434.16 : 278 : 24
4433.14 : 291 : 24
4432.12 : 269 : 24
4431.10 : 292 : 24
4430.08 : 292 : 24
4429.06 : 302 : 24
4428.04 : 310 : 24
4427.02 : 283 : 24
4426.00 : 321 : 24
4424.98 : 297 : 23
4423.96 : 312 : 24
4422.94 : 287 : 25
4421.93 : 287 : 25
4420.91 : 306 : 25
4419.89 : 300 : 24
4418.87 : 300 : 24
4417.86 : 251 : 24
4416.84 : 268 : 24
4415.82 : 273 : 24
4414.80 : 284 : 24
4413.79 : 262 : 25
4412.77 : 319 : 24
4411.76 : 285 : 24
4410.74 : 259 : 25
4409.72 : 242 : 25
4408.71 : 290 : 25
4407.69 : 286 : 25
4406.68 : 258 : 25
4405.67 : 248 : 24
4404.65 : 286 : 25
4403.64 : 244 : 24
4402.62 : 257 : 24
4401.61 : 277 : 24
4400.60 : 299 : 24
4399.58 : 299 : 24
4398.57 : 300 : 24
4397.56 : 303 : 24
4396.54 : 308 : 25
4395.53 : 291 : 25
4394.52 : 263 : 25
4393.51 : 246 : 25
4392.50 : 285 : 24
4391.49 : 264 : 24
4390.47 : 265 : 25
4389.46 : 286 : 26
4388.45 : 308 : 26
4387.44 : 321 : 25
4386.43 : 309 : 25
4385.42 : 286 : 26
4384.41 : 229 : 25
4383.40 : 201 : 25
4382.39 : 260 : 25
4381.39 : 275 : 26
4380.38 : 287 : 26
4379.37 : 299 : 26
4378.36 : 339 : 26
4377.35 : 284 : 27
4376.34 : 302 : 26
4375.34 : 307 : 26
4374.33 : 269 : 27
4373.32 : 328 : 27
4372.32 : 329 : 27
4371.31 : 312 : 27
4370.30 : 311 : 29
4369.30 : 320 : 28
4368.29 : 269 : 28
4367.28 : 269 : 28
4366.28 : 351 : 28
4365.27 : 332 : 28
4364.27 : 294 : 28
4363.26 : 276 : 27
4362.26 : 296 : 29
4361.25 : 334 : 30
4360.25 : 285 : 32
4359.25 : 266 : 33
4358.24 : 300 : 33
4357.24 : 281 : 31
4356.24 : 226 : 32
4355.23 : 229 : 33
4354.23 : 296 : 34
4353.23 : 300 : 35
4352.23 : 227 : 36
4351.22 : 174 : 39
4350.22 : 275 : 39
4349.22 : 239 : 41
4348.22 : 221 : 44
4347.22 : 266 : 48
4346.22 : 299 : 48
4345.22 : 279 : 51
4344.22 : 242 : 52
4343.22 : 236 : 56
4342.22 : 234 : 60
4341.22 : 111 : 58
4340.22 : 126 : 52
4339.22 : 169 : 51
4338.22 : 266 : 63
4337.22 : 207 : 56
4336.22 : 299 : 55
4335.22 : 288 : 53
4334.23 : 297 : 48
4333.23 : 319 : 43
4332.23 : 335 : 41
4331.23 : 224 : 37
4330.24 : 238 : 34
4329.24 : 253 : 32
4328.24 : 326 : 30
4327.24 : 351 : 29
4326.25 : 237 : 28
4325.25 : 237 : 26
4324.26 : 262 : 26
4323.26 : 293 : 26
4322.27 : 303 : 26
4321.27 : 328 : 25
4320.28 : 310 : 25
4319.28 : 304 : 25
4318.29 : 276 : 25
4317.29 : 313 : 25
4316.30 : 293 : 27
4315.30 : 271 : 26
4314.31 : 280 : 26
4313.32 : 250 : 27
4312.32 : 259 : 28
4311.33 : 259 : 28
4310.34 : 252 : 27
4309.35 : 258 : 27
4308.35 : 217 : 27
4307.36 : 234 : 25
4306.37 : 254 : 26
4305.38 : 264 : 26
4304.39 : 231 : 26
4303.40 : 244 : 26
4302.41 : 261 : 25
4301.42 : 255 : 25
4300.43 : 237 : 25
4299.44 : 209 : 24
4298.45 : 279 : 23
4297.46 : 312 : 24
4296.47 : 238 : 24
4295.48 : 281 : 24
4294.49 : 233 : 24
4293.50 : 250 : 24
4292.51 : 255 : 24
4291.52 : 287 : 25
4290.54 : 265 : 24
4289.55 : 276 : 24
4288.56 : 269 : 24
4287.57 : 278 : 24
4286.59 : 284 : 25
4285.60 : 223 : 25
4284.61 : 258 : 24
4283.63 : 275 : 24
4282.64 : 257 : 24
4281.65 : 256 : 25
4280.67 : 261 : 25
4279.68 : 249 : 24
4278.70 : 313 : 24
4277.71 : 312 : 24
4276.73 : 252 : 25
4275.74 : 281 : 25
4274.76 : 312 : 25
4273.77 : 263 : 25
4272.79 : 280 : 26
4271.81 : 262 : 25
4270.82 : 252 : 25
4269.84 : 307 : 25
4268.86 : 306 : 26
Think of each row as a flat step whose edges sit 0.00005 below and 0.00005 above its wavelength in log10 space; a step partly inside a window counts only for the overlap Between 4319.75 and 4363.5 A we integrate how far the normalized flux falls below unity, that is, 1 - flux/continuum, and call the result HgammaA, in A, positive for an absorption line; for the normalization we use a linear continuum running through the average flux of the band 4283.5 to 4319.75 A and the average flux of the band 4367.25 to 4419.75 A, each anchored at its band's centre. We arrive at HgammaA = 1.3 A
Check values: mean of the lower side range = 262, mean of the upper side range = 283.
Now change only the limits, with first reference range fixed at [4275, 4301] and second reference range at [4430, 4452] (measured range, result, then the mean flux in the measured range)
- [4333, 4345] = 1.69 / 232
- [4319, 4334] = -1.06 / 288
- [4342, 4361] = 0.94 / 258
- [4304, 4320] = 0.20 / 264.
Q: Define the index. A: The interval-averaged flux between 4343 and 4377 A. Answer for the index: 281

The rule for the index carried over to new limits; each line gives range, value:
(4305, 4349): 262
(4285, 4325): 266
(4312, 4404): 276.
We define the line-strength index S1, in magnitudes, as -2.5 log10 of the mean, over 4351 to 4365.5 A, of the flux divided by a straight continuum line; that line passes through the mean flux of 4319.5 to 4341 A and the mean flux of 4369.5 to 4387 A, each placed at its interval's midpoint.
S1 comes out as 0.02 mag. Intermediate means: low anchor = 268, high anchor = 291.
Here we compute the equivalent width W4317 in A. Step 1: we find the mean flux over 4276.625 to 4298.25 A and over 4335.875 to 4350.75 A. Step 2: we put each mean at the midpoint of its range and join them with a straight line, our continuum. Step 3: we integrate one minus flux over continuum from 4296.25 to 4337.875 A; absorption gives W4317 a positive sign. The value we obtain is -3.9 A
